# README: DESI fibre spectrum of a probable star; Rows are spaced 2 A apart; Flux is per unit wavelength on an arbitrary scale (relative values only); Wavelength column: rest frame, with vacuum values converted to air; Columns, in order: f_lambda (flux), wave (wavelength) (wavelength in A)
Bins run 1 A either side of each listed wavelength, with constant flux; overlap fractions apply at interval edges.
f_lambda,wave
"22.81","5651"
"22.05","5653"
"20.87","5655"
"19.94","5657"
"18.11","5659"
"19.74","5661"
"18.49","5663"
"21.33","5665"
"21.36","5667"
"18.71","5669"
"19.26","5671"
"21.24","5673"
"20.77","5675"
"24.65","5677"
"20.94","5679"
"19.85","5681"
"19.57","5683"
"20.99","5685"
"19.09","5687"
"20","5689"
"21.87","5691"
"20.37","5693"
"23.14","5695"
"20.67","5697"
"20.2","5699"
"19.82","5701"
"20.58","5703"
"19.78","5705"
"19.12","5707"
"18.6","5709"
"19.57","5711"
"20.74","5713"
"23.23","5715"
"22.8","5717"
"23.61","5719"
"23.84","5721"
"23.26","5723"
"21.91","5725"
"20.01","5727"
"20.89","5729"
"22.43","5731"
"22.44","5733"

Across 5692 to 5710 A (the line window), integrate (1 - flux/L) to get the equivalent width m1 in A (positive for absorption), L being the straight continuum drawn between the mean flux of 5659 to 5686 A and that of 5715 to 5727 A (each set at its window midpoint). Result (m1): 1.3 A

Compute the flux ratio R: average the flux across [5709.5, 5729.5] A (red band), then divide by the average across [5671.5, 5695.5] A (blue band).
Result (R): 1.05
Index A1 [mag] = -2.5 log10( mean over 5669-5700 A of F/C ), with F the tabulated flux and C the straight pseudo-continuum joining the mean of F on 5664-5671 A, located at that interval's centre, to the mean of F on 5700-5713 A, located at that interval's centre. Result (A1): -0.04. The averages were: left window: 20.3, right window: 19.7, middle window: 20.8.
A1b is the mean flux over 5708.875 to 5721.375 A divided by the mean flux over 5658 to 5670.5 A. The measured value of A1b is 1.1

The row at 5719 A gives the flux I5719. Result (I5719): 23.61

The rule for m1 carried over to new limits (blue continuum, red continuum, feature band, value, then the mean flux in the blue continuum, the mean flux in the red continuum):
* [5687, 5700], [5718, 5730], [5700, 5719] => 0.9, 20.9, 22.3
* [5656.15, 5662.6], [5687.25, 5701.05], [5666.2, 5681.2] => -0.8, 19.2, 20.8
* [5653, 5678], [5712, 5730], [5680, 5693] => 0.5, 20.4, 22.3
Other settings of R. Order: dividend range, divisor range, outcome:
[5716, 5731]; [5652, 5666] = 1.11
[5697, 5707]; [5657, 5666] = 1.03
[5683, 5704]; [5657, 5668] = 1.04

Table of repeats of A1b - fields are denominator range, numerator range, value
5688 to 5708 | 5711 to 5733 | 1.08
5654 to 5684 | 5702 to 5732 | 1.05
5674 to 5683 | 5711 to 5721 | 1.05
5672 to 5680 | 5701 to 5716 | 0.92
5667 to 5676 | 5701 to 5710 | 0.97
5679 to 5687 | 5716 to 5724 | 1.16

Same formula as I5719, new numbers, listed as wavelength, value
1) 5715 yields 23.23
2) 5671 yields 19.26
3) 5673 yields 21.24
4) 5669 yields 18.71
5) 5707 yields 19.12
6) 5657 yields 19.94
